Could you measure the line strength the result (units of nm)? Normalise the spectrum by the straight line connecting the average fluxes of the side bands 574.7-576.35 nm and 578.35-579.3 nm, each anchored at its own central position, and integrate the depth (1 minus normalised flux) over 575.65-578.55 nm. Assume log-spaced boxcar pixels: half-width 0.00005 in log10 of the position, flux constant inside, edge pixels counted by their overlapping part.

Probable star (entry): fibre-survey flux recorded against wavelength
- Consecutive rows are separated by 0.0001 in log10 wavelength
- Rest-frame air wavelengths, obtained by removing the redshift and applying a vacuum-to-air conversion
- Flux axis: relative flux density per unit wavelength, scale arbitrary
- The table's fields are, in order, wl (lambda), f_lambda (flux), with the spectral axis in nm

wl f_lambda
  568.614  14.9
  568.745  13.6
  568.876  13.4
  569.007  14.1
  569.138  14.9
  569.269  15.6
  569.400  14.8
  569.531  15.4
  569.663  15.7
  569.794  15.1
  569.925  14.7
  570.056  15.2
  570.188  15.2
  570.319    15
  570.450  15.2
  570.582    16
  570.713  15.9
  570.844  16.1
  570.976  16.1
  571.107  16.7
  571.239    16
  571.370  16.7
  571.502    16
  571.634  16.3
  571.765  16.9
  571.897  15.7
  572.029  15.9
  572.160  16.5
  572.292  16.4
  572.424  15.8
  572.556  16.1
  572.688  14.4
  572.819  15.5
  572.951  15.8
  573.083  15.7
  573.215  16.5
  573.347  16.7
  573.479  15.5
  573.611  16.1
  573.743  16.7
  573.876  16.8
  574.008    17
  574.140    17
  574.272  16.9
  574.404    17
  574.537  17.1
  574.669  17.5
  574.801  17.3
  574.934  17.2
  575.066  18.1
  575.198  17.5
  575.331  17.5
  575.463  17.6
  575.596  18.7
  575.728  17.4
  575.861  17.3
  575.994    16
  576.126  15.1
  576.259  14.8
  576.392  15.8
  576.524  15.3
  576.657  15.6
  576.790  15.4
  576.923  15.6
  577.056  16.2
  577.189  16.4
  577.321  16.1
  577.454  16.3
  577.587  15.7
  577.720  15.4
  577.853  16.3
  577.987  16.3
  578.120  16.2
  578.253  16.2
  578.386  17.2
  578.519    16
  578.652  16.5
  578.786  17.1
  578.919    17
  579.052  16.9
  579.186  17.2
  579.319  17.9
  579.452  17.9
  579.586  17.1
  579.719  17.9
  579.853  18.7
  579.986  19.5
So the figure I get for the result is 0.16 nm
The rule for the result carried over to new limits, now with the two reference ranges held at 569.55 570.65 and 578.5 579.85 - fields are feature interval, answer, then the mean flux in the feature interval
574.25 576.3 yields -0.09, 17.1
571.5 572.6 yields -0.03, 16.2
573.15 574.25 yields -0.03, 16.6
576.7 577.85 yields 0.06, 15.9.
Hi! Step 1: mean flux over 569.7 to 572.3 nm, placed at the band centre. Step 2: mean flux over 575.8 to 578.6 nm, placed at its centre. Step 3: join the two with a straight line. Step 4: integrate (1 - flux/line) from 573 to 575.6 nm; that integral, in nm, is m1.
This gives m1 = -0.17 nm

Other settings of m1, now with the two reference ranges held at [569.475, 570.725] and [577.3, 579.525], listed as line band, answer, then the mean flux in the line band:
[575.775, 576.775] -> 0.034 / 15.7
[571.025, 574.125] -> -0.095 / 16.2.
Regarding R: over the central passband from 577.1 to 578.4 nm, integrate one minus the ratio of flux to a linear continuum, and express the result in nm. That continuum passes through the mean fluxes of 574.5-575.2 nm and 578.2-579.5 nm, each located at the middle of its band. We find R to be 0.073 nm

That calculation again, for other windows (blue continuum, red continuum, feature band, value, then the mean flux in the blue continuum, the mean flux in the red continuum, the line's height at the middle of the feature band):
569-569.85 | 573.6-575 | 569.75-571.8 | -0.02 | 15.1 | 17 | 15.7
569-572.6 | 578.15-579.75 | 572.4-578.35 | 0.03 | 15.7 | 17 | 16.5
